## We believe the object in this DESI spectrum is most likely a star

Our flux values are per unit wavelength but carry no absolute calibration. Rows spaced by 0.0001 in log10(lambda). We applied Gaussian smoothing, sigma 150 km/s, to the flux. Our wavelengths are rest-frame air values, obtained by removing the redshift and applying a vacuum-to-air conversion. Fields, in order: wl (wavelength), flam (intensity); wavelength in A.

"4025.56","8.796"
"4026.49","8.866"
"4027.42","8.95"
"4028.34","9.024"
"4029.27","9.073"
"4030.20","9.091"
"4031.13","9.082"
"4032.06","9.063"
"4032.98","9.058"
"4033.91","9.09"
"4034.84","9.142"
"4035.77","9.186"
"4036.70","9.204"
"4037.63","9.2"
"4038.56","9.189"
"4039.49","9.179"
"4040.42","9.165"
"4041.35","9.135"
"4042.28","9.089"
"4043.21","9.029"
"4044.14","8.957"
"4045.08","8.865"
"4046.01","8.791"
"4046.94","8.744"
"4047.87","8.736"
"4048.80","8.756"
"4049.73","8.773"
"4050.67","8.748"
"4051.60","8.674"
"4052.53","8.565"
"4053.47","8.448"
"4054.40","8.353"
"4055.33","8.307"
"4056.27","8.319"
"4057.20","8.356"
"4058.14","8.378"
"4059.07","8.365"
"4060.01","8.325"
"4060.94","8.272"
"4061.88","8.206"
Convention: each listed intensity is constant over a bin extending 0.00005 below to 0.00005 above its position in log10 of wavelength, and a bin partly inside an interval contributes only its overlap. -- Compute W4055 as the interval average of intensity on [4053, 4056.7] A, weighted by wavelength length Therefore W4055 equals 8.35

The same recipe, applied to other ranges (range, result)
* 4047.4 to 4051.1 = 8.75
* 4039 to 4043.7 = 9.13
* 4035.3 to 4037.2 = 9.19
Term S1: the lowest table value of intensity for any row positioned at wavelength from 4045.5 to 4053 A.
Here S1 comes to 8.565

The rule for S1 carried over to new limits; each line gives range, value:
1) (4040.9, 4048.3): 8.736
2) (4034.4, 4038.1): 9.142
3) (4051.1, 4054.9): 8.353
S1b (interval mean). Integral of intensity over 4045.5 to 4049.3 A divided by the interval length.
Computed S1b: 8.78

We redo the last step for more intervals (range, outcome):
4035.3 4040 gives 9.19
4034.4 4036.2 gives 9.16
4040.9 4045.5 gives 9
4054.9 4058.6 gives 8.32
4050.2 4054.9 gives 8.56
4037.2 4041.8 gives 9.17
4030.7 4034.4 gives 9.08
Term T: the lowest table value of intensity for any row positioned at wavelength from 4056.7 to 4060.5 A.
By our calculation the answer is 8.325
